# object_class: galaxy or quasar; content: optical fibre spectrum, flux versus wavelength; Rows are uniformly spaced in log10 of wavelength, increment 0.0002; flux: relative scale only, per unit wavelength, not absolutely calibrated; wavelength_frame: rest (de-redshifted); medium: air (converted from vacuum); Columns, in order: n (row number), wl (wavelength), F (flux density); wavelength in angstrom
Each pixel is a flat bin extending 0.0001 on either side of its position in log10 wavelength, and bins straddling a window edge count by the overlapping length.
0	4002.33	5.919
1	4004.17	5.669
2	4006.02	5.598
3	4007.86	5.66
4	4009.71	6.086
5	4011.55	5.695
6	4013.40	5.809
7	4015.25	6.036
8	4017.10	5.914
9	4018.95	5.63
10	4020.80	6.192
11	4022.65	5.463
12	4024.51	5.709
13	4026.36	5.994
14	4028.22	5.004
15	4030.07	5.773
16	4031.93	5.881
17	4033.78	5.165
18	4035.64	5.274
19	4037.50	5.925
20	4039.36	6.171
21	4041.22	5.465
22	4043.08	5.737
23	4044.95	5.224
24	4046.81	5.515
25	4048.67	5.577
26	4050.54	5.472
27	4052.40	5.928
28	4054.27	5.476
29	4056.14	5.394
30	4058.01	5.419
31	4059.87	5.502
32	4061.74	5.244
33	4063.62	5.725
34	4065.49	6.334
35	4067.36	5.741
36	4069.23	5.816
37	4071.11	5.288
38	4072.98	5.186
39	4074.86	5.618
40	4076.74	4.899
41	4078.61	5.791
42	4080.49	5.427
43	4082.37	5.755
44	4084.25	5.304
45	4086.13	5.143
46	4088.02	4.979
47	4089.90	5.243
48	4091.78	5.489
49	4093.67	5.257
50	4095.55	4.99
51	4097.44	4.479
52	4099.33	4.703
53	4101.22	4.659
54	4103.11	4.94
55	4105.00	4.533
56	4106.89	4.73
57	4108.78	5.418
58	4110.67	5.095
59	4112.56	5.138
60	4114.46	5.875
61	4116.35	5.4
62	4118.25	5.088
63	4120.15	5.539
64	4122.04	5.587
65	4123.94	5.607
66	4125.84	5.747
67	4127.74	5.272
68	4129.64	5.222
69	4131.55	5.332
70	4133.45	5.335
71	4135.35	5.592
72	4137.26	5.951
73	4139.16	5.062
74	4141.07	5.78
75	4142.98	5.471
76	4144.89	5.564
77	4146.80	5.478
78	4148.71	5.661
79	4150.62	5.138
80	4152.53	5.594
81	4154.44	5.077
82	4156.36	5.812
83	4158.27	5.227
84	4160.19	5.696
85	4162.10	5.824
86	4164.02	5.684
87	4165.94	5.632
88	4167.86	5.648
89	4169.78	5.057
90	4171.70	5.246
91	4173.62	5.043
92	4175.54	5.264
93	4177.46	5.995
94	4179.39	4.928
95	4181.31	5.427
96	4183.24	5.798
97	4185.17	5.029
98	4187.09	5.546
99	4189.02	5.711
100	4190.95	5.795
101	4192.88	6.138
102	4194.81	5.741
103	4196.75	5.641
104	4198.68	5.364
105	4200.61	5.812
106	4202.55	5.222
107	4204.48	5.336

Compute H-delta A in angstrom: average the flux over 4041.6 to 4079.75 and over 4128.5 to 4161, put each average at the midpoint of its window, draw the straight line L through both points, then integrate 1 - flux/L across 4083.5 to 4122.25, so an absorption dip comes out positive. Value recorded 2.7 angstrom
